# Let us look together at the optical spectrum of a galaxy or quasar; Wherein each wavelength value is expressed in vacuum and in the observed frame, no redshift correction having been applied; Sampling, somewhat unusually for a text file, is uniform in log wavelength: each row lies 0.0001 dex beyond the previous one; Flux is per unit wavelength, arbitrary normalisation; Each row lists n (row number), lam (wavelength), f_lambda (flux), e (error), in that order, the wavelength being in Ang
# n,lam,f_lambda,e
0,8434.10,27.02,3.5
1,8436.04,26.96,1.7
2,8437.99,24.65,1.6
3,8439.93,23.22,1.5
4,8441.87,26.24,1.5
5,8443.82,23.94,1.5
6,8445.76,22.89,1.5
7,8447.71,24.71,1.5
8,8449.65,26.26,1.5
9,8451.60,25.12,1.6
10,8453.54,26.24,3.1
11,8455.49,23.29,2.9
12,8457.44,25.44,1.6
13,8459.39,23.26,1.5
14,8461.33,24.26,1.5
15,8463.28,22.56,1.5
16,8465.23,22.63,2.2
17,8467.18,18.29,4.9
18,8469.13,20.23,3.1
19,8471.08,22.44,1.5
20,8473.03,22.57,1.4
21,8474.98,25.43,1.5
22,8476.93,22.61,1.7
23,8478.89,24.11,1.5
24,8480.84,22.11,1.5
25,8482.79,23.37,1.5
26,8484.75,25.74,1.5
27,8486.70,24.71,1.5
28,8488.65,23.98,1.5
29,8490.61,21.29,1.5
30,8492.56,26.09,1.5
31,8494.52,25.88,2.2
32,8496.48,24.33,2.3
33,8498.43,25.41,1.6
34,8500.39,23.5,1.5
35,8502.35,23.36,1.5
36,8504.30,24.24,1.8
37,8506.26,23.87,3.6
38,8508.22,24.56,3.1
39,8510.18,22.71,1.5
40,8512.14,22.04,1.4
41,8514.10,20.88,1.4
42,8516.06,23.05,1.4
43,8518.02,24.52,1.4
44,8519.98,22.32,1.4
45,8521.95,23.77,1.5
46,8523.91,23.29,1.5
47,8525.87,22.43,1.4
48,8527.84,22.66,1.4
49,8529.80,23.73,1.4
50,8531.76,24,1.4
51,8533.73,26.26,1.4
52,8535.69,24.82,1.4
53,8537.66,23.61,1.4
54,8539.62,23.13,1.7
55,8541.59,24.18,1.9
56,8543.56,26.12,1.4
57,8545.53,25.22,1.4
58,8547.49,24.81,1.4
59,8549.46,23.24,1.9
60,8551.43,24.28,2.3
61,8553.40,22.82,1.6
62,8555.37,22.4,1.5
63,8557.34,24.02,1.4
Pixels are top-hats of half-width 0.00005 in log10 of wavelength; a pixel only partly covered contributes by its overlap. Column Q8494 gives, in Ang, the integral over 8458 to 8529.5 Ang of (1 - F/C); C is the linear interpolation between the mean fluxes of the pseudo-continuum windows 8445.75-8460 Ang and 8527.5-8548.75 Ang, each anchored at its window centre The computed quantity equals 3.8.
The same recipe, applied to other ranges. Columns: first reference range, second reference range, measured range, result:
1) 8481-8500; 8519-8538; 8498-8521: 0.7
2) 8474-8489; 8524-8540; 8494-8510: -0.2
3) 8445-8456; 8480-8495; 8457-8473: 1.5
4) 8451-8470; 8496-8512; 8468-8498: -0.2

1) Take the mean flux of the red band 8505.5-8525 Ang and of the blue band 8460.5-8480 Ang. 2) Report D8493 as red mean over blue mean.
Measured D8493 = 1.03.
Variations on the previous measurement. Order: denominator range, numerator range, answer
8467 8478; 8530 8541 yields 1.10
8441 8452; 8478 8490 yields 0.96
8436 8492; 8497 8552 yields 1.00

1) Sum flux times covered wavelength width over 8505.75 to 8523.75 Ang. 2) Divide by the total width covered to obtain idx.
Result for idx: 23.1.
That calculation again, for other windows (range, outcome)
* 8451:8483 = 23.1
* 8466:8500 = 23.4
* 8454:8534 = 23.4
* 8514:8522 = 23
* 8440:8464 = 24.5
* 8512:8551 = 23.7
